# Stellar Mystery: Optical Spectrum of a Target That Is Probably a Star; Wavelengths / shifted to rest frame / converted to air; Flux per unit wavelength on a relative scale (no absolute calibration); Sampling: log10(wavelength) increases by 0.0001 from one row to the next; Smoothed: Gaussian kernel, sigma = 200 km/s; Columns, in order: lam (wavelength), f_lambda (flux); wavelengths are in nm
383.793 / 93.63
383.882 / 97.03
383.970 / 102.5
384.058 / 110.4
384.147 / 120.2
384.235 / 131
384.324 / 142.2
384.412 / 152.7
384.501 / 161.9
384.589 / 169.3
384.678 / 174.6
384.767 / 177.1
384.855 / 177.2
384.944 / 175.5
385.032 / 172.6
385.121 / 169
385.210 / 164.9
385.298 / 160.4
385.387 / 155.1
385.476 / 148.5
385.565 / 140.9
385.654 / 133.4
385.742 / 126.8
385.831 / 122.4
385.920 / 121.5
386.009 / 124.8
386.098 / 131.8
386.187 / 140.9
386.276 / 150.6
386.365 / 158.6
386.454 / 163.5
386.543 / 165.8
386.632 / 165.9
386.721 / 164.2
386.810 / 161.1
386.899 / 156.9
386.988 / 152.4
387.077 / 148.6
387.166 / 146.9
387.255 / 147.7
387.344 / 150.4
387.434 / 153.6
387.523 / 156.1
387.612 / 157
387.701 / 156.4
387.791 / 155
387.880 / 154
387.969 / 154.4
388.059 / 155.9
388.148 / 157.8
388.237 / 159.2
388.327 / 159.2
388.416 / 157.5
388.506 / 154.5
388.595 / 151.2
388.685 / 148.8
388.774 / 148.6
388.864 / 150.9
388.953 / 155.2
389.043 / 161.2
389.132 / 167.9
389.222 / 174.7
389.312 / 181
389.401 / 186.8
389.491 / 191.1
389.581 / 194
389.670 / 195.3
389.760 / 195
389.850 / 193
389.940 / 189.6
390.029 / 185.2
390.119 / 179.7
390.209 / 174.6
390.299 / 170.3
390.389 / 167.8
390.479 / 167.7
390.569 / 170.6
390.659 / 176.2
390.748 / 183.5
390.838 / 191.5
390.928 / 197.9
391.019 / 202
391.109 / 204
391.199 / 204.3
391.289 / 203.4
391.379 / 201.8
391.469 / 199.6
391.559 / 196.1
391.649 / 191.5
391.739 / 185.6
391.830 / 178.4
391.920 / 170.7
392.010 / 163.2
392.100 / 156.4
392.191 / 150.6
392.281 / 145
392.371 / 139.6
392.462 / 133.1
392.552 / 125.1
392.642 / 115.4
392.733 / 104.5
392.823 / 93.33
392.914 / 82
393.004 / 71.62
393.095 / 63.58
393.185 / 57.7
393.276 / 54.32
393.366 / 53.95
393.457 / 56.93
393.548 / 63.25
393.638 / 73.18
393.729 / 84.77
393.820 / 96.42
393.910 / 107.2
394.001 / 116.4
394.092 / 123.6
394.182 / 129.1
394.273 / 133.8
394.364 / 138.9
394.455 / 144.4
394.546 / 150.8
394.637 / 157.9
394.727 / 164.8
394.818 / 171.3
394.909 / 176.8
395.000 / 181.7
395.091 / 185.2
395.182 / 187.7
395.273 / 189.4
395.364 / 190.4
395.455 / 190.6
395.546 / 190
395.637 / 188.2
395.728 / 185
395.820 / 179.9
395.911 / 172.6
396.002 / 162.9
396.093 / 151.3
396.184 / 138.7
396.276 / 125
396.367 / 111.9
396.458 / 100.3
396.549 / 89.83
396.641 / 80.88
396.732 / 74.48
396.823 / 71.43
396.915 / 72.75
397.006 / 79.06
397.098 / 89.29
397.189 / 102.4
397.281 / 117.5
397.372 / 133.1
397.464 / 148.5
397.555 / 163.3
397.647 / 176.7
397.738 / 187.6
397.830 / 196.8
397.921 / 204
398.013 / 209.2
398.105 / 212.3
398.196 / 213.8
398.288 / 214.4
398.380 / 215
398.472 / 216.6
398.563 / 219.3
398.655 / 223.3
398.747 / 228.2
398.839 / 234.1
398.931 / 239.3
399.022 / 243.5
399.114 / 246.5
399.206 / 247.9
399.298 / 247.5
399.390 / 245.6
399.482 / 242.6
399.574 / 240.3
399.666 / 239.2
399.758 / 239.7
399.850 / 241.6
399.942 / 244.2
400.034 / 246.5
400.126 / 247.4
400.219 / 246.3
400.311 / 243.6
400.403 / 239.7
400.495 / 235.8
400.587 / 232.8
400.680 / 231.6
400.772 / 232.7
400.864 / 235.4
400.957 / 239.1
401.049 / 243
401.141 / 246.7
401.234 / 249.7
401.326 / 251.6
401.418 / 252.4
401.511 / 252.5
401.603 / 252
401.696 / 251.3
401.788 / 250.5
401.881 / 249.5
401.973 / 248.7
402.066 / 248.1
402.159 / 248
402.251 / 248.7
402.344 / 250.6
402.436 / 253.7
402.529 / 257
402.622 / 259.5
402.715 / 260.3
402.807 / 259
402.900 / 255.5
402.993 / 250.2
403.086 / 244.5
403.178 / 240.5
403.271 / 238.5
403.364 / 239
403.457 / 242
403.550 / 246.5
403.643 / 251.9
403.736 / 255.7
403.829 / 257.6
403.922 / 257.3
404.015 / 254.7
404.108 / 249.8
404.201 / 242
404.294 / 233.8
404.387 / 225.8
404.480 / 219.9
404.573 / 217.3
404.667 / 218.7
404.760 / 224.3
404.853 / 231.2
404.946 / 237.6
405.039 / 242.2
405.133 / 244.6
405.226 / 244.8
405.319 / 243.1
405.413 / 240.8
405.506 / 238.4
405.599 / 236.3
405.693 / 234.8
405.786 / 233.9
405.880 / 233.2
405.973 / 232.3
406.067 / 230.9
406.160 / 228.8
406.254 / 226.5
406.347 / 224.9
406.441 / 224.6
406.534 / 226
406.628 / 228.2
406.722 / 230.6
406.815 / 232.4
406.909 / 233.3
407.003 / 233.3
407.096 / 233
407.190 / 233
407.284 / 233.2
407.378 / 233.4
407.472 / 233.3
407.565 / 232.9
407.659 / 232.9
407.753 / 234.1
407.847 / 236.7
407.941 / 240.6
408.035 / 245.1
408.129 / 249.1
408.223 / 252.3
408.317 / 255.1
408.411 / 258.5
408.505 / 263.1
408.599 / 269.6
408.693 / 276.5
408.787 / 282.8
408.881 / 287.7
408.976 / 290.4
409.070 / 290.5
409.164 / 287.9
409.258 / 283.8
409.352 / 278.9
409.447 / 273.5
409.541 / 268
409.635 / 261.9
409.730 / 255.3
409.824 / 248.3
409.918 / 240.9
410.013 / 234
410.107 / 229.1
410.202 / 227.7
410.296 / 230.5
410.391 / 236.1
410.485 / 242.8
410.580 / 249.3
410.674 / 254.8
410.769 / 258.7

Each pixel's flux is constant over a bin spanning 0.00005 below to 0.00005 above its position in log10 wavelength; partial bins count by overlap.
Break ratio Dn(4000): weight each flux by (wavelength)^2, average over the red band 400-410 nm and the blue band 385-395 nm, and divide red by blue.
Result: 1.76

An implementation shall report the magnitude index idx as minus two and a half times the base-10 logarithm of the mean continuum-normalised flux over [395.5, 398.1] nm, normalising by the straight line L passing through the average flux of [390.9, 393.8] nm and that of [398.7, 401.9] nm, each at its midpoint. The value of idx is 0.35 mag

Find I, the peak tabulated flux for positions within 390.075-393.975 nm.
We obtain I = 204.3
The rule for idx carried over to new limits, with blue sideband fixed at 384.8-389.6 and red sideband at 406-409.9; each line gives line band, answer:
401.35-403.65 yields -0.114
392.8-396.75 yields 0.428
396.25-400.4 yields 0.109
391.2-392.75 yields 0.081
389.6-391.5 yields -0.103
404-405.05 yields 0.009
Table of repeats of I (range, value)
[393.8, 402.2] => 252.5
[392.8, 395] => 181.7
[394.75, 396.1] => 190.6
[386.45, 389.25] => 174.7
